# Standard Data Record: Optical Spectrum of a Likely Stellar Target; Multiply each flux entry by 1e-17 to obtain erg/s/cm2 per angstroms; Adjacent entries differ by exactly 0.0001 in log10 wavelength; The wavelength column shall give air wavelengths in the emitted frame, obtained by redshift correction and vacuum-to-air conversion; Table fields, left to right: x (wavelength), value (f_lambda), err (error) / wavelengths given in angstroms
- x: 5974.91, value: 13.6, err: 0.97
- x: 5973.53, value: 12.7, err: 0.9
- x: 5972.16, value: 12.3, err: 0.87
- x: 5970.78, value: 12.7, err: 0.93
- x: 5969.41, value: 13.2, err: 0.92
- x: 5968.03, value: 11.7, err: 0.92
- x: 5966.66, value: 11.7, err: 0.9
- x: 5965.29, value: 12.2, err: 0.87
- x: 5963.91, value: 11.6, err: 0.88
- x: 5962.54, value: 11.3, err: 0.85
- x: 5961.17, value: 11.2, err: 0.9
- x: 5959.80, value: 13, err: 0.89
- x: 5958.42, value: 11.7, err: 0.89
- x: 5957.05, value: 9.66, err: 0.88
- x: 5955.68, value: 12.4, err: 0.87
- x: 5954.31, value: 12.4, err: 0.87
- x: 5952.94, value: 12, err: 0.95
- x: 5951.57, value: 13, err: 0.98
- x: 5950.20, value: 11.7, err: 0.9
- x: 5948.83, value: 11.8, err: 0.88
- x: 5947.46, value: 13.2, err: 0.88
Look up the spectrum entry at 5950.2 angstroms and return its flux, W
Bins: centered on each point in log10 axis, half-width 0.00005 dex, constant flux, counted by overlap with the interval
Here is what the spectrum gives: 11.7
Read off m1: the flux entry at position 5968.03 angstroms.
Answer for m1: 11.7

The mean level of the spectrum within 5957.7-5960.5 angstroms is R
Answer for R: 12.3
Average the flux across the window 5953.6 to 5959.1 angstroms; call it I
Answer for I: 11.6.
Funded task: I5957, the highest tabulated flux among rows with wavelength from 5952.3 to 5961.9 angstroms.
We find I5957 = 13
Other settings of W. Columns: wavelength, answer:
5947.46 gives 13.2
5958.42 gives 11.7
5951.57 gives 13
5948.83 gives 11.8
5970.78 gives 12.7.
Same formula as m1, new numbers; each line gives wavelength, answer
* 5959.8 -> 13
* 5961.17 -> 11.2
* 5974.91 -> 13.6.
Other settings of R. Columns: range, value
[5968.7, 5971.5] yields 12.9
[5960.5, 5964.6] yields 11.4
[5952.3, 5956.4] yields 12.3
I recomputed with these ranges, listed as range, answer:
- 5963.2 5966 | 11.9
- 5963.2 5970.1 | 12.1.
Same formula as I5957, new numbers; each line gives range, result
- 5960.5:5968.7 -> 12.2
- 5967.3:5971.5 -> 13.2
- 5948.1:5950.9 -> 11.8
